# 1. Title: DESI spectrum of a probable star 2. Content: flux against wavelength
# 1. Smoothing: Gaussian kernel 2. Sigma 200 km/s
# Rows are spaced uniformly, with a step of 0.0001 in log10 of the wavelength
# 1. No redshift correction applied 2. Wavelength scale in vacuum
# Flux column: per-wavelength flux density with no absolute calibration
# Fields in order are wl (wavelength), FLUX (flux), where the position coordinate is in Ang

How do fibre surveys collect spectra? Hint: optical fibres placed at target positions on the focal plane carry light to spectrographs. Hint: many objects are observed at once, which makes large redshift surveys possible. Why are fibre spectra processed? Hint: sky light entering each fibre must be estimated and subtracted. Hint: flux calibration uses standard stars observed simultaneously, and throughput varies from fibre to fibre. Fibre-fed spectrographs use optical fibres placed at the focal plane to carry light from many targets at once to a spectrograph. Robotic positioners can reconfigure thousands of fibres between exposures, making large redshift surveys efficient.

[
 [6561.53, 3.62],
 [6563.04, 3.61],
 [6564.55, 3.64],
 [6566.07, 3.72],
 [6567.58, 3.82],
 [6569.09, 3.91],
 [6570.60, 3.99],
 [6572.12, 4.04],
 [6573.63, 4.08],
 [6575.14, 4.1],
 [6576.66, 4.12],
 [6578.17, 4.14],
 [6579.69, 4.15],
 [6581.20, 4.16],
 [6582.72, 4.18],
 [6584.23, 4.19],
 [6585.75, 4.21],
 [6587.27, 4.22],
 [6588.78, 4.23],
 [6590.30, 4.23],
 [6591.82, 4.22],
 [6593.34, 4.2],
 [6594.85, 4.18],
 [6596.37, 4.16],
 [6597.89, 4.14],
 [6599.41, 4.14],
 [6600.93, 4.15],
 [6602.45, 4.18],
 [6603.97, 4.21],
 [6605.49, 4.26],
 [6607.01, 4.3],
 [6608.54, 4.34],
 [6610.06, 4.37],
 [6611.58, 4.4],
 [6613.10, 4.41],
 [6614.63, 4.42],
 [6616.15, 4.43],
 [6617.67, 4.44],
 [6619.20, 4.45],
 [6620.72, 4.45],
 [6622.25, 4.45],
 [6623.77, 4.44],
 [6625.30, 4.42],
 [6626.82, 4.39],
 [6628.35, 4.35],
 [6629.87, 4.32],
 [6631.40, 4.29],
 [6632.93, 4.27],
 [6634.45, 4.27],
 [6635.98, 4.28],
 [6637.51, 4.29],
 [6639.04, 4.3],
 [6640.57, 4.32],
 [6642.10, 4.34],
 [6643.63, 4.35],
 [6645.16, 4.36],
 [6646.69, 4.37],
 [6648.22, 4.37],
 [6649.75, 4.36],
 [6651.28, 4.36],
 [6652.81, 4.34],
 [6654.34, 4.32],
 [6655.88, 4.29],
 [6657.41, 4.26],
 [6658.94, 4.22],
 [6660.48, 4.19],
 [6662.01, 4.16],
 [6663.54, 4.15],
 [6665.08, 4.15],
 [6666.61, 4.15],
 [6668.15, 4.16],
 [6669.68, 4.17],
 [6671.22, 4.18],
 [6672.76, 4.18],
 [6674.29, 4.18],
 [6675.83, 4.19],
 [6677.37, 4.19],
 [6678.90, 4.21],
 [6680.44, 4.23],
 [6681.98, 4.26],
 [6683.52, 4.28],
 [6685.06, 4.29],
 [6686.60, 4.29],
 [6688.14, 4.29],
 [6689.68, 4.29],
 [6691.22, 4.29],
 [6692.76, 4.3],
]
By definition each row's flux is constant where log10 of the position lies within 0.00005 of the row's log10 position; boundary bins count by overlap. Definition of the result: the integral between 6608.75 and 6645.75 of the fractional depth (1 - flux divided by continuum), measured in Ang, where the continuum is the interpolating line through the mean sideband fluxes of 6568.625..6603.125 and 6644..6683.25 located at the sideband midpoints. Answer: -1.50 Ang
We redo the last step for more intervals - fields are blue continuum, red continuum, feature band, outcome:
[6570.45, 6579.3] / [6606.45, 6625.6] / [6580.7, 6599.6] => 0.06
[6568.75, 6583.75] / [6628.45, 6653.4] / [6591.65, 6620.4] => -0.59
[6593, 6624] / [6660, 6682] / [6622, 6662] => -0.77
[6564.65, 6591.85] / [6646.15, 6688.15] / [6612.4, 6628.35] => -1.04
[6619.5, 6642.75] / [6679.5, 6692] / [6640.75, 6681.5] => 0.56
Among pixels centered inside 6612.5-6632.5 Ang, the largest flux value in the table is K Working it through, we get 4.45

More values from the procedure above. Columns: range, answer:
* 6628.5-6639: 4.32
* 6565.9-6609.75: 4.34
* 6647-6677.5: 4.37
